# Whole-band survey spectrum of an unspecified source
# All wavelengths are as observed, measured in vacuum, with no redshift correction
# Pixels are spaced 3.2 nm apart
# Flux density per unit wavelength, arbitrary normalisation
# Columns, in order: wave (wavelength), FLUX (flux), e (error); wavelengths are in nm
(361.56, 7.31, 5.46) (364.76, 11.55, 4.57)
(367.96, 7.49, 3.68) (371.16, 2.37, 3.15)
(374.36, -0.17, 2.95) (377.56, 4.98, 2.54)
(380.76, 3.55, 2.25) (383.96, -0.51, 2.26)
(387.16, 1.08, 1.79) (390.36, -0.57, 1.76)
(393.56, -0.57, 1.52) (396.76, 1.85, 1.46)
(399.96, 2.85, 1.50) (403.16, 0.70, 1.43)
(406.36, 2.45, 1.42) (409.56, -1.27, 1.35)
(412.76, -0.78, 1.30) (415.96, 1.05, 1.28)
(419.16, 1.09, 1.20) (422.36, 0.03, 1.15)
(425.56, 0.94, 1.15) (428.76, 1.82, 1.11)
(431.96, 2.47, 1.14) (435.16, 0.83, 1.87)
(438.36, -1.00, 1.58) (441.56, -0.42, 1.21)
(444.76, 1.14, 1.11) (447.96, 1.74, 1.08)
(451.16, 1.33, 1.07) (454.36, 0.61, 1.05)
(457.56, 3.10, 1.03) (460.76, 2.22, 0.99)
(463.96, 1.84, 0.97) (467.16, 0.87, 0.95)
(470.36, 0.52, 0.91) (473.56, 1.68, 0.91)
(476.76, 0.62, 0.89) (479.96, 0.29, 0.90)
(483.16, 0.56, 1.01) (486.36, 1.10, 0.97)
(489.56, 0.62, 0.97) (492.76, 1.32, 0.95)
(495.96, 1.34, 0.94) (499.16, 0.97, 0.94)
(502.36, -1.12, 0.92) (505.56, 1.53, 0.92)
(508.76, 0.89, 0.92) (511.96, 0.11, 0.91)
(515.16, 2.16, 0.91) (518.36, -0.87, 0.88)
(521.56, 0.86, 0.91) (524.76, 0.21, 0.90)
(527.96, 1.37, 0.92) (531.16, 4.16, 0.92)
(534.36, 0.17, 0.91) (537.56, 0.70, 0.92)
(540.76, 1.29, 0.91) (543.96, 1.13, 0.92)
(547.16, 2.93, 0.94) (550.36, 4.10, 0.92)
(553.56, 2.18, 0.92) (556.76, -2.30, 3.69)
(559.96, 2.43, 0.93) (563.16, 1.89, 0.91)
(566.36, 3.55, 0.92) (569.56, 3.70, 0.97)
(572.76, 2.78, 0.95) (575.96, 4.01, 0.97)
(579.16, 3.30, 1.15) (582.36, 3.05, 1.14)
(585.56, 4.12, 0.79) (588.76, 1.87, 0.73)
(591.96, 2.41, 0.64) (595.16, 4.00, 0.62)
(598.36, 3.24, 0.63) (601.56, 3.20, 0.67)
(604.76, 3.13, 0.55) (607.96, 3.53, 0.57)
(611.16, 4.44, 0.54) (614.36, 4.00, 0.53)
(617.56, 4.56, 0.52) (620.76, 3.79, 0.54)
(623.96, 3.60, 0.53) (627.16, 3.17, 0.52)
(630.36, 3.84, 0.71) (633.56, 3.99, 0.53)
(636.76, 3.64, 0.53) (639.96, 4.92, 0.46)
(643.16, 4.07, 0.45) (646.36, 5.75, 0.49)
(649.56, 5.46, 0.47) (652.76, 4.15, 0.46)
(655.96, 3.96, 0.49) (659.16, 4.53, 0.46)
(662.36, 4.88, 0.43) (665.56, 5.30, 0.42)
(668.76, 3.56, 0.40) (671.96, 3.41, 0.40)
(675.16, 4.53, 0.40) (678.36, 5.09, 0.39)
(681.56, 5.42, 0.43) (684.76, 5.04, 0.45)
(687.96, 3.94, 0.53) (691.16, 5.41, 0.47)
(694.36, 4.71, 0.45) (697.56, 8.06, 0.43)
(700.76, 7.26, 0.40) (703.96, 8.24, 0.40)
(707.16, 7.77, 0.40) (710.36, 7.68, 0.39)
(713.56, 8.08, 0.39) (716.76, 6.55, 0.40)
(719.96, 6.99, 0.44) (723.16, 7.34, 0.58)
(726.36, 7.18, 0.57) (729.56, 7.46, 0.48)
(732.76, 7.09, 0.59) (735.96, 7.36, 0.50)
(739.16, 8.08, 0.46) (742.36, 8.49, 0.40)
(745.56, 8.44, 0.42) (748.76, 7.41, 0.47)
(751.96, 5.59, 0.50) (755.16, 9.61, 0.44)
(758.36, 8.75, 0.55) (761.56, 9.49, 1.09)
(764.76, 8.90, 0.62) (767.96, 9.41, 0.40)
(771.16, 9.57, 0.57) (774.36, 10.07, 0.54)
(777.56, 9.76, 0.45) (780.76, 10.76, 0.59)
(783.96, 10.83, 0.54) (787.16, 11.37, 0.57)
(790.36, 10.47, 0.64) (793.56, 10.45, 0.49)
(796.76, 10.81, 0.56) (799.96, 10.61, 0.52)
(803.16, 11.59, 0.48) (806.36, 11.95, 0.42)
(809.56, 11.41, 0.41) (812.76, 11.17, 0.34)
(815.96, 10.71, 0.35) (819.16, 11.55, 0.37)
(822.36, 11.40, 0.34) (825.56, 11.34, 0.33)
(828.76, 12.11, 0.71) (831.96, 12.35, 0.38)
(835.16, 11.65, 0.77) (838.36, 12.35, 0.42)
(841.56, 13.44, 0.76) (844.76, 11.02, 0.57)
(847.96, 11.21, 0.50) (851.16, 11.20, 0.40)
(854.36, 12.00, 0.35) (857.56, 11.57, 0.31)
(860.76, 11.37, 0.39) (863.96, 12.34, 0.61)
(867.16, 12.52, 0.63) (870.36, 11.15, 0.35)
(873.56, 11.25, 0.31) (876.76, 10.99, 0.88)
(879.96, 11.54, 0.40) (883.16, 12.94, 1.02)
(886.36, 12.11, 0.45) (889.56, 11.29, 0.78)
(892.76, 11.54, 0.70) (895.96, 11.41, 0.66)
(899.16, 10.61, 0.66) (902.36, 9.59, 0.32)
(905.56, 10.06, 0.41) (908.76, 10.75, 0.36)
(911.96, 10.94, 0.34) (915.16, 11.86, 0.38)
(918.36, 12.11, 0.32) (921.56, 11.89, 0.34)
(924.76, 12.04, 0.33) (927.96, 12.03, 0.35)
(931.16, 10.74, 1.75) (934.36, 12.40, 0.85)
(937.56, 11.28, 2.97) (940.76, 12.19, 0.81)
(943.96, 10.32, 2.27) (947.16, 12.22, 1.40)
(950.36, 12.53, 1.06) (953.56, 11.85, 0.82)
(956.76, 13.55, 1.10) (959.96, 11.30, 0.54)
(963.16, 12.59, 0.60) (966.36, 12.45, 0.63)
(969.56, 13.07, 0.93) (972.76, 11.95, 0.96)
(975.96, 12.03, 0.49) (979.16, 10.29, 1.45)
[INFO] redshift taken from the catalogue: 0.75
